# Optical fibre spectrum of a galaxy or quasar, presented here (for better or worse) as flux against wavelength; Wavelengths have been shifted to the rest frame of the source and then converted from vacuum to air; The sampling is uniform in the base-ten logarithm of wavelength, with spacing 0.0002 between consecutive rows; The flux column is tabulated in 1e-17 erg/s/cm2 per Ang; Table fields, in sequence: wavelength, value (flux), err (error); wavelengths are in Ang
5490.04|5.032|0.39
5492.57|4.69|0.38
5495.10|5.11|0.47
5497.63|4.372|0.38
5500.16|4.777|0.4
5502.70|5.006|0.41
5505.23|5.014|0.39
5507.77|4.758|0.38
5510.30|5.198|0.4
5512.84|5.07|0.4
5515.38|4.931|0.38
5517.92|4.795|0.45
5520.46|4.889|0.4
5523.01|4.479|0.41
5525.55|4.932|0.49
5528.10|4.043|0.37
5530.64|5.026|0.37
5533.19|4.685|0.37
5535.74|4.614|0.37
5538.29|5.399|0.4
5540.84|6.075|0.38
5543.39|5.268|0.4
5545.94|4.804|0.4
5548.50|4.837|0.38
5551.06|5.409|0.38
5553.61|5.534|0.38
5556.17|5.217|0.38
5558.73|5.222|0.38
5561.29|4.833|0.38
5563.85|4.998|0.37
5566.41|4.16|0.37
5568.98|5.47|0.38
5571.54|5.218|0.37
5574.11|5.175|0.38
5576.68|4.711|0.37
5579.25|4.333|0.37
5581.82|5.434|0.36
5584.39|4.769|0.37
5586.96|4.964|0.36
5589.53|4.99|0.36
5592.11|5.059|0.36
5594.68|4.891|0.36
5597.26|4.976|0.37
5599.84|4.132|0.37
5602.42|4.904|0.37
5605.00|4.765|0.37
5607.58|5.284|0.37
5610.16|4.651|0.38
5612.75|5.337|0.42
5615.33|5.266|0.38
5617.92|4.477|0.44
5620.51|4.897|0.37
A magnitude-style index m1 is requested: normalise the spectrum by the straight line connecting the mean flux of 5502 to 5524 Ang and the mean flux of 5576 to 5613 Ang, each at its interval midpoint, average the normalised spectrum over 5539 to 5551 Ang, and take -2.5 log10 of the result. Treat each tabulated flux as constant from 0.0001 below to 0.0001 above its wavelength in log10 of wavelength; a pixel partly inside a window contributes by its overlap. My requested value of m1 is -0.08 mag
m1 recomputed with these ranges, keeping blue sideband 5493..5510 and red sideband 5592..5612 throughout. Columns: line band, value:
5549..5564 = -0.08 mag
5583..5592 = -0.02 mag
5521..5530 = 0.07 mag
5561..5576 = -0.03 mag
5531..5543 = -0.07 mag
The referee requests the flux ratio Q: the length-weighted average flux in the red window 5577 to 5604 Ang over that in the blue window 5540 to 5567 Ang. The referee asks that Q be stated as 0.9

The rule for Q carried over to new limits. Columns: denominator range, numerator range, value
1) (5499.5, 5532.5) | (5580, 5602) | 1.01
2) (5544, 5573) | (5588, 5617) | 0.97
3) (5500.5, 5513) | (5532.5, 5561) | 1.04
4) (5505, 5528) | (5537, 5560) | 1.10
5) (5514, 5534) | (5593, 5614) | 1.03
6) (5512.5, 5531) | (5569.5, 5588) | 1.05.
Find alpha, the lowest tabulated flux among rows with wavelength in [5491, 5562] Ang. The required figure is 4.043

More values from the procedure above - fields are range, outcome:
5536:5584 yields 4.16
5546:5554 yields 4.837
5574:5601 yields 4.132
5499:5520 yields 4.758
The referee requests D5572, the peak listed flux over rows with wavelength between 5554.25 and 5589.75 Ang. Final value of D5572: 5.47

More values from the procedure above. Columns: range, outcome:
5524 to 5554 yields 6.075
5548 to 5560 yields 5.534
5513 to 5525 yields 4.931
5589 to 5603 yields 5.059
